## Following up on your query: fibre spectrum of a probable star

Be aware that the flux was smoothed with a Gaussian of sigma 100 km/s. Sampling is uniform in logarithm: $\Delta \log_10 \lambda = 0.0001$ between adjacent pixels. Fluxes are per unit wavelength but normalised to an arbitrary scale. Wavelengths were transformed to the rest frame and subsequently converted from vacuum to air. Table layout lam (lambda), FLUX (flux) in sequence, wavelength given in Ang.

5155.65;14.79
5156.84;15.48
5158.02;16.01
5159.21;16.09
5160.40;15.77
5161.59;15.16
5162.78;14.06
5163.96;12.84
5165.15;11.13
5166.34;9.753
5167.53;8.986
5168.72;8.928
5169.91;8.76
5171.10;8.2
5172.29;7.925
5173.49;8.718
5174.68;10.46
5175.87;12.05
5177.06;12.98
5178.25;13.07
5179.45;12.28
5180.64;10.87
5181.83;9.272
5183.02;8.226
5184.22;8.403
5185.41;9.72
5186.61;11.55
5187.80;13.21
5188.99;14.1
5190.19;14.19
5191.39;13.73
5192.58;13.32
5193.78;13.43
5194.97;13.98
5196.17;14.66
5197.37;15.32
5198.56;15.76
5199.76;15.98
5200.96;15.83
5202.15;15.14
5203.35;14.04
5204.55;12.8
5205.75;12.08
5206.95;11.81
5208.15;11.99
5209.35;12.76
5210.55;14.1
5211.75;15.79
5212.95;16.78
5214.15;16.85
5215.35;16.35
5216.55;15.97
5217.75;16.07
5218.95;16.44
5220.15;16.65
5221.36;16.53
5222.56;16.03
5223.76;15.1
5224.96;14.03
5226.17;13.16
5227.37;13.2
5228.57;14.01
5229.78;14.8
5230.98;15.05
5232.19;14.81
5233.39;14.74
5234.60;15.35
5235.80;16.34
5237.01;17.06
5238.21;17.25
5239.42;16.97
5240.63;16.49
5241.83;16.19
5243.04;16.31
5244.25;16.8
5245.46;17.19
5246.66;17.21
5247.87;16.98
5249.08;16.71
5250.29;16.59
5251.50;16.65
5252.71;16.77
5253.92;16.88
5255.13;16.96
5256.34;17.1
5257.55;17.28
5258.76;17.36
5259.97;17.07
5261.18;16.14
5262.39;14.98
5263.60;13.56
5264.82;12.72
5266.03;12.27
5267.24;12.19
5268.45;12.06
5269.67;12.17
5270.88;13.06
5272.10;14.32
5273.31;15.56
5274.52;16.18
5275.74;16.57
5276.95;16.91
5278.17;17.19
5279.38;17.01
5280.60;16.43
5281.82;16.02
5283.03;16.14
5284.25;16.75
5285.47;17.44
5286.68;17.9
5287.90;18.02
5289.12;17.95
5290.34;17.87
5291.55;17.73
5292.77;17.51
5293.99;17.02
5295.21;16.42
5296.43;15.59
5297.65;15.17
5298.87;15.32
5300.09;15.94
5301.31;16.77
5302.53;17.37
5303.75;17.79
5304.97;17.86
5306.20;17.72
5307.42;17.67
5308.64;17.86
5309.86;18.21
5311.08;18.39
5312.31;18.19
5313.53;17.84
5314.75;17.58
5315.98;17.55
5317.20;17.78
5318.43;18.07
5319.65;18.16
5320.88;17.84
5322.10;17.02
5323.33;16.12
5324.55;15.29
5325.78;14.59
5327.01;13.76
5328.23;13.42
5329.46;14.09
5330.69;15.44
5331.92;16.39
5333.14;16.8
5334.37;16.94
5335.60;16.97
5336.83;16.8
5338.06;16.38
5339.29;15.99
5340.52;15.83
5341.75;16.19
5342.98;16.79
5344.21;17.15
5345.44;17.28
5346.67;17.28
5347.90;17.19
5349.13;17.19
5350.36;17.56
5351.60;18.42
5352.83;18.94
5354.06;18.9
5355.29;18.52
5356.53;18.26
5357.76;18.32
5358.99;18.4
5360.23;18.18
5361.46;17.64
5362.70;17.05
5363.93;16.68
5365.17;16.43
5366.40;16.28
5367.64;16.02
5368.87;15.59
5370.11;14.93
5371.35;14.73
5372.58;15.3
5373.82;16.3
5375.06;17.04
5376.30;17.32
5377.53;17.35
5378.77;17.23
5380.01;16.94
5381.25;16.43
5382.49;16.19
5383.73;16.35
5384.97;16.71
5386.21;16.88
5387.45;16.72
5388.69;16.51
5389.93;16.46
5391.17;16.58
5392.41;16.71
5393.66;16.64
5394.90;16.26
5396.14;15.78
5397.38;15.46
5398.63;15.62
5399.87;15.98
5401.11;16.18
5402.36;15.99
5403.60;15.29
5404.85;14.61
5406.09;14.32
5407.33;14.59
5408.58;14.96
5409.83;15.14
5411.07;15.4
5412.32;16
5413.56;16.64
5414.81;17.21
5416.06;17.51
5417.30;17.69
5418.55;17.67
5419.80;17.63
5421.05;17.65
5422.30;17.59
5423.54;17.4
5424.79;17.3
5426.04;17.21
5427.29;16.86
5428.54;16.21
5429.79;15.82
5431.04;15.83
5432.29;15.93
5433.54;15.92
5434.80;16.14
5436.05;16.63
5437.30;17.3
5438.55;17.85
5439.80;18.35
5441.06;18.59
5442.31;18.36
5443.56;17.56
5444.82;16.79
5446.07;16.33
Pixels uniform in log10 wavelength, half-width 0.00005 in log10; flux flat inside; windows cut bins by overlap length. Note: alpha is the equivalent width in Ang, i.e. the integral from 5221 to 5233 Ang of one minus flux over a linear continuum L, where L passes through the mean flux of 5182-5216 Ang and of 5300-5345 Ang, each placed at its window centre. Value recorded -0.3 Ang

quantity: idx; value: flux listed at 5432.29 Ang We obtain 15.93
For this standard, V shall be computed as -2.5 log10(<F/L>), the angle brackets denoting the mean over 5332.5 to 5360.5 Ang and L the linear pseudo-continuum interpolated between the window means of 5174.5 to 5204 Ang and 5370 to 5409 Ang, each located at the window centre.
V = -0.13 mag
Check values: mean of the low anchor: 12.9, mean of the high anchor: 16.1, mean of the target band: 17.4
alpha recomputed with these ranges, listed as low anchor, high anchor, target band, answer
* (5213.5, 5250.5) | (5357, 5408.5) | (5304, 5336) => -1.4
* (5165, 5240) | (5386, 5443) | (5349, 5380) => -2.7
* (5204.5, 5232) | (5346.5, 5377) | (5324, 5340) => 1.0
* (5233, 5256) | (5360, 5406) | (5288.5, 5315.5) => -1.3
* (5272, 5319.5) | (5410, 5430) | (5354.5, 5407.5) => 1.7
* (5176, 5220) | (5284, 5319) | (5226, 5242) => -0.5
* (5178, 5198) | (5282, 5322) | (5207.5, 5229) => -2.3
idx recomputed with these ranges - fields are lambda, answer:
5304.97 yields 17.86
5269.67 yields 12.17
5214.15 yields 16.85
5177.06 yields 12.98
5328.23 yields 13.42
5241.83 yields 16.19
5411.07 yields 15.4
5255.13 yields 16.96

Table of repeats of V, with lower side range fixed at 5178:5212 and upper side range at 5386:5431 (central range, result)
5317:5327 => -0.11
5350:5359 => -0.19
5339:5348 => -0.09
